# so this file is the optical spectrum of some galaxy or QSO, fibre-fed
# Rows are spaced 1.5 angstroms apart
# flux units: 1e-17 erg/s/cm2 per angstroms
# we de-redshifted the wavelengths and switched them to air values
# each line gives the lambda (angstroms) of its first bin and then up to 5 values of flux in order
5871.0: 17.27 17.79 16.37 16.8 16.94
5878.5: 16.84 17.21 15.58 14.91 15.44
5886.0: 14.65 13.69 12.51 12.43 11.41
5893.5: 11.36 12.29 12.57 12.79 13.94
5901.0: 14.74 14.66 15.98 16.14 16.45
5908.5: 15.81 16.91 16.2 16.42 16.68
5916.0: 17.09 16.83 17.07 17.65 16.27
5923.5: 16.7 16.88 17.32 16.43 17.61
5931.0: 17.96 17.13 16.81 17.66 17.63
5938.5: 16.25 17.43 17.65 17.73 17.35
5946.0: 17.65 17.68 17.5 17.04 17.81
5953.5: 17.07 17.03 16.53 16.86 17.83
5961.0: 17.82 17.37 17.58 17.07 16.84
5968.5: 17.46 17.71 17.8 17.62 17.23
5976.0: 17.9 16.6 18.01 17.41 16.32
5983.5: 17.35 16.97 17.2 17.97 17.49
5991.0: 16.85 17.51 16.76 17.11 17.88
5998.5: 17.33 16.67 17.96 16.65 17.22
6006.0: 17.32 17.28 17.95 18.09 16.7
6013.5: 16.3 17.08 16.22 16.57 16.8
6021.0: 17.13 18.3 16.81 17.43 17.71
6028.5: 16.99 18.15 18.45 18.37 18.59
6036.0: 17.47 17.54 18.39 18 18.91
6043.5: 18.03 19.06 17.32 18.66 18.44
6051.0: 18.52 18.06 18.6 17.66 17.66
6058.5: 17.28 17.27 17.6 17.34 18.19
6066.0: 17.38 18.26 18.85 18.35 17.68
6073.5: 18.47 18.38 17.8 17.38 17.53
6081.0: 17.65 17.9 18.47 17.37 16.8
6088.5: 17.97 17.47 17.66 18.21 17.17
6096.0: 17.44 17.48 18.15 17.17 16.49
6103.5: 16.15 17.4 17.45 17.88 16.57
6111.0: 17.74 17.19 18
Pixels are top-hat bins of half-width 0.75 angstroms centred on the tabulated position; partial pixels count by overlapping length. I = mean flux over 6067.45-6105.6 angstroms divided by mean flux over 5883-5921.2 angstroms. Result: 1.19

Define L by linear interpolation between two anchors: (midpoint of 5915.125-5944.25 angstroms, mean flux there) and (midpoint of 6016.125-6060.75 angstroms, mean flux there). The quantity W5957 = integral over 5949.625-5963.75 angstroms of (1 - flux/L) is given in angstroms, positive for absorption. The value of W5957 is 0.0 angstroms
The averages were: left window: 17.2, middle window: 17.3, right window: 17.8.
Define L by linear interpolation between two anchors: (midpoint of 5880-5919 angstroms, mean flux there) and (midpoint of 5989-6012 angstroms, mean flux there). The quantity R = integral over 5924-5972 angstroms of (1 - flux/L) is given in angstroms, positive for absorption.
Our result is -4.0 angstroms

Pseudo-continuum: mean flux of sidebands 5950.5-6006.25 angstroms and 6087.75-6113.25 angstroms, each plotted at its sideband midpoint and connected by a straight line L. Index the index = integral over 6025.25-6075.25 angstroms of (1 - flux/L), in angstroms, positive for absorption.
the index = -2.0 angstroms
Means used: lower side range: 17.3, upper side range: 17.4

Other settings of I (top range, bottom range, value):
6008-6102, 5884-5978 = 1.09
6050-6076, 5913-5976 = 1.04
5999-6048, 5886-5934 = 1.14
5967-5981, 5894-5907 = 1.23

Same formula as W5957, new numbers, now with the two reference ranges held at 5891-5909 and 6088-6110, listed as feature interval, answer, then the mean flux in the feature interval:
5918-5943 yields -4.6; 17.2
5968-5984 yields -2.2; 17.4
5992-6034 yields -3.7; 17.3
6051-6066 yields -1.0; 17.8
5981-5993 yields -1.4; 17.2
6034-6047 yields -1.4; 18.2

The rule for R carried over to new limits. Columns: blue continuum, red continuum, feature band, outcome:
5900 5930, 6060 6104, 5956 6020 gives -0.9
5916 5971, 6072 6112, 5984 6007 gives 0.1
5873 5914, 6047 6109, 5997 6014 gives -0.7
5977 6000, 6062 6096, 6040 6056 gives -0.6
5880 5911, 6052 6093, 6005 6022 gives -0.4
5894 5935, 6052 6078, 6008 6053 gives -0.6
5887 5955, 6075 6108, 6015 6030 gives -0.2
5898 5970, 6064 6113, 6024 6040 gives -0.5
